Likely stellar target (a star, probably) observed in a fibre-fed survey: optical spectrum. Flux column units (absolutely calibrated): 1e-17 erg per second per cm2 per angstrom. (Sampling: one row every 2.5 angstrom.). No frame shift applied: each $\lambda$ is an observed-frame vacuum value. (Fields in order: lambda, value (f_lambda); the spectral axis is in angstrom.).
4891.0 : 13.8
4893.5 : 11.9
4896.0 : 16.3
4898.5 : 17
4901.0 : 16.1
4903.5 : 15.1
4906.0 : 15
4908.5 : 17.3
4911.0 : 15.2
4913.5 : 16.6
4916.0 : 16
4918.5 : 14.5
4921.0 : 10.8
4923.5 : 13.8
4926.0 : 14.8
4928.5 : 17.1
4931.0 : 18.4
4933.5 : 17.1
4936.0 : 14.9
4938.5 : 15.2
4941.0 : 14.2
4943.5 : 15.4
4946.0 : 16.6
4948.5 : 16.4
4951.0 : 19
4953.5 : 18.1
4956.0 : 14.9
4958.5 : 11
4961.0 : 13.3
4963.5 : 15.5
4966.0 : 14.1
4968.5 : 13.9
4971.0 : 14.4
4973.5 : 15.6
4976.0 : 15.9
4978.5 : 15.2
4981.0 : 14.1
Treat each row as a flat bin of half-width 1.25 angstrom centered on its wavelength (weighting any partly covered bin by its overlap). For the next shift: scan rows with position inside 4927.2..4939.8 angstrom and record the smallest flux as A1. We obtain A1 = 14.9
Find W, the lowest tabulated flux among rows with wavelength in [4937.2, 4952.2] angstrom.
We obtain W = 14.2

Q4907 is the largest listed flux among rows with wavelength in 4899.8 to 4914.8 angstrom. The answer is 17.3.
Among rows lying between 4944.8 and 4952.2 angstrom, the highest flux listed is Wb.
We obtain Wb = 19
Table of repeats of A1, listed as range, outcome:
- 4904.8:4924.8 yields 10.8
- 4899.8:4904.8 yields 15.1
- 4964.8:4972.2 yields 13.9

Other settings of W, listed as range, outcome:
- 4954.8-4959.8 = 11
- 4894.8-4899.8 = 16.3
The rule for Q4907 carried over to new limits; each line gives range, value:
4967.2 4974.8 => 15.6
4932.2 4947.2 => 17.1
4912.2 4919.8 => 16.6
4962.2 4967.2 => 15.5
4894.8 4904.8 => 17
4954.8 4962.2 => 14.9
